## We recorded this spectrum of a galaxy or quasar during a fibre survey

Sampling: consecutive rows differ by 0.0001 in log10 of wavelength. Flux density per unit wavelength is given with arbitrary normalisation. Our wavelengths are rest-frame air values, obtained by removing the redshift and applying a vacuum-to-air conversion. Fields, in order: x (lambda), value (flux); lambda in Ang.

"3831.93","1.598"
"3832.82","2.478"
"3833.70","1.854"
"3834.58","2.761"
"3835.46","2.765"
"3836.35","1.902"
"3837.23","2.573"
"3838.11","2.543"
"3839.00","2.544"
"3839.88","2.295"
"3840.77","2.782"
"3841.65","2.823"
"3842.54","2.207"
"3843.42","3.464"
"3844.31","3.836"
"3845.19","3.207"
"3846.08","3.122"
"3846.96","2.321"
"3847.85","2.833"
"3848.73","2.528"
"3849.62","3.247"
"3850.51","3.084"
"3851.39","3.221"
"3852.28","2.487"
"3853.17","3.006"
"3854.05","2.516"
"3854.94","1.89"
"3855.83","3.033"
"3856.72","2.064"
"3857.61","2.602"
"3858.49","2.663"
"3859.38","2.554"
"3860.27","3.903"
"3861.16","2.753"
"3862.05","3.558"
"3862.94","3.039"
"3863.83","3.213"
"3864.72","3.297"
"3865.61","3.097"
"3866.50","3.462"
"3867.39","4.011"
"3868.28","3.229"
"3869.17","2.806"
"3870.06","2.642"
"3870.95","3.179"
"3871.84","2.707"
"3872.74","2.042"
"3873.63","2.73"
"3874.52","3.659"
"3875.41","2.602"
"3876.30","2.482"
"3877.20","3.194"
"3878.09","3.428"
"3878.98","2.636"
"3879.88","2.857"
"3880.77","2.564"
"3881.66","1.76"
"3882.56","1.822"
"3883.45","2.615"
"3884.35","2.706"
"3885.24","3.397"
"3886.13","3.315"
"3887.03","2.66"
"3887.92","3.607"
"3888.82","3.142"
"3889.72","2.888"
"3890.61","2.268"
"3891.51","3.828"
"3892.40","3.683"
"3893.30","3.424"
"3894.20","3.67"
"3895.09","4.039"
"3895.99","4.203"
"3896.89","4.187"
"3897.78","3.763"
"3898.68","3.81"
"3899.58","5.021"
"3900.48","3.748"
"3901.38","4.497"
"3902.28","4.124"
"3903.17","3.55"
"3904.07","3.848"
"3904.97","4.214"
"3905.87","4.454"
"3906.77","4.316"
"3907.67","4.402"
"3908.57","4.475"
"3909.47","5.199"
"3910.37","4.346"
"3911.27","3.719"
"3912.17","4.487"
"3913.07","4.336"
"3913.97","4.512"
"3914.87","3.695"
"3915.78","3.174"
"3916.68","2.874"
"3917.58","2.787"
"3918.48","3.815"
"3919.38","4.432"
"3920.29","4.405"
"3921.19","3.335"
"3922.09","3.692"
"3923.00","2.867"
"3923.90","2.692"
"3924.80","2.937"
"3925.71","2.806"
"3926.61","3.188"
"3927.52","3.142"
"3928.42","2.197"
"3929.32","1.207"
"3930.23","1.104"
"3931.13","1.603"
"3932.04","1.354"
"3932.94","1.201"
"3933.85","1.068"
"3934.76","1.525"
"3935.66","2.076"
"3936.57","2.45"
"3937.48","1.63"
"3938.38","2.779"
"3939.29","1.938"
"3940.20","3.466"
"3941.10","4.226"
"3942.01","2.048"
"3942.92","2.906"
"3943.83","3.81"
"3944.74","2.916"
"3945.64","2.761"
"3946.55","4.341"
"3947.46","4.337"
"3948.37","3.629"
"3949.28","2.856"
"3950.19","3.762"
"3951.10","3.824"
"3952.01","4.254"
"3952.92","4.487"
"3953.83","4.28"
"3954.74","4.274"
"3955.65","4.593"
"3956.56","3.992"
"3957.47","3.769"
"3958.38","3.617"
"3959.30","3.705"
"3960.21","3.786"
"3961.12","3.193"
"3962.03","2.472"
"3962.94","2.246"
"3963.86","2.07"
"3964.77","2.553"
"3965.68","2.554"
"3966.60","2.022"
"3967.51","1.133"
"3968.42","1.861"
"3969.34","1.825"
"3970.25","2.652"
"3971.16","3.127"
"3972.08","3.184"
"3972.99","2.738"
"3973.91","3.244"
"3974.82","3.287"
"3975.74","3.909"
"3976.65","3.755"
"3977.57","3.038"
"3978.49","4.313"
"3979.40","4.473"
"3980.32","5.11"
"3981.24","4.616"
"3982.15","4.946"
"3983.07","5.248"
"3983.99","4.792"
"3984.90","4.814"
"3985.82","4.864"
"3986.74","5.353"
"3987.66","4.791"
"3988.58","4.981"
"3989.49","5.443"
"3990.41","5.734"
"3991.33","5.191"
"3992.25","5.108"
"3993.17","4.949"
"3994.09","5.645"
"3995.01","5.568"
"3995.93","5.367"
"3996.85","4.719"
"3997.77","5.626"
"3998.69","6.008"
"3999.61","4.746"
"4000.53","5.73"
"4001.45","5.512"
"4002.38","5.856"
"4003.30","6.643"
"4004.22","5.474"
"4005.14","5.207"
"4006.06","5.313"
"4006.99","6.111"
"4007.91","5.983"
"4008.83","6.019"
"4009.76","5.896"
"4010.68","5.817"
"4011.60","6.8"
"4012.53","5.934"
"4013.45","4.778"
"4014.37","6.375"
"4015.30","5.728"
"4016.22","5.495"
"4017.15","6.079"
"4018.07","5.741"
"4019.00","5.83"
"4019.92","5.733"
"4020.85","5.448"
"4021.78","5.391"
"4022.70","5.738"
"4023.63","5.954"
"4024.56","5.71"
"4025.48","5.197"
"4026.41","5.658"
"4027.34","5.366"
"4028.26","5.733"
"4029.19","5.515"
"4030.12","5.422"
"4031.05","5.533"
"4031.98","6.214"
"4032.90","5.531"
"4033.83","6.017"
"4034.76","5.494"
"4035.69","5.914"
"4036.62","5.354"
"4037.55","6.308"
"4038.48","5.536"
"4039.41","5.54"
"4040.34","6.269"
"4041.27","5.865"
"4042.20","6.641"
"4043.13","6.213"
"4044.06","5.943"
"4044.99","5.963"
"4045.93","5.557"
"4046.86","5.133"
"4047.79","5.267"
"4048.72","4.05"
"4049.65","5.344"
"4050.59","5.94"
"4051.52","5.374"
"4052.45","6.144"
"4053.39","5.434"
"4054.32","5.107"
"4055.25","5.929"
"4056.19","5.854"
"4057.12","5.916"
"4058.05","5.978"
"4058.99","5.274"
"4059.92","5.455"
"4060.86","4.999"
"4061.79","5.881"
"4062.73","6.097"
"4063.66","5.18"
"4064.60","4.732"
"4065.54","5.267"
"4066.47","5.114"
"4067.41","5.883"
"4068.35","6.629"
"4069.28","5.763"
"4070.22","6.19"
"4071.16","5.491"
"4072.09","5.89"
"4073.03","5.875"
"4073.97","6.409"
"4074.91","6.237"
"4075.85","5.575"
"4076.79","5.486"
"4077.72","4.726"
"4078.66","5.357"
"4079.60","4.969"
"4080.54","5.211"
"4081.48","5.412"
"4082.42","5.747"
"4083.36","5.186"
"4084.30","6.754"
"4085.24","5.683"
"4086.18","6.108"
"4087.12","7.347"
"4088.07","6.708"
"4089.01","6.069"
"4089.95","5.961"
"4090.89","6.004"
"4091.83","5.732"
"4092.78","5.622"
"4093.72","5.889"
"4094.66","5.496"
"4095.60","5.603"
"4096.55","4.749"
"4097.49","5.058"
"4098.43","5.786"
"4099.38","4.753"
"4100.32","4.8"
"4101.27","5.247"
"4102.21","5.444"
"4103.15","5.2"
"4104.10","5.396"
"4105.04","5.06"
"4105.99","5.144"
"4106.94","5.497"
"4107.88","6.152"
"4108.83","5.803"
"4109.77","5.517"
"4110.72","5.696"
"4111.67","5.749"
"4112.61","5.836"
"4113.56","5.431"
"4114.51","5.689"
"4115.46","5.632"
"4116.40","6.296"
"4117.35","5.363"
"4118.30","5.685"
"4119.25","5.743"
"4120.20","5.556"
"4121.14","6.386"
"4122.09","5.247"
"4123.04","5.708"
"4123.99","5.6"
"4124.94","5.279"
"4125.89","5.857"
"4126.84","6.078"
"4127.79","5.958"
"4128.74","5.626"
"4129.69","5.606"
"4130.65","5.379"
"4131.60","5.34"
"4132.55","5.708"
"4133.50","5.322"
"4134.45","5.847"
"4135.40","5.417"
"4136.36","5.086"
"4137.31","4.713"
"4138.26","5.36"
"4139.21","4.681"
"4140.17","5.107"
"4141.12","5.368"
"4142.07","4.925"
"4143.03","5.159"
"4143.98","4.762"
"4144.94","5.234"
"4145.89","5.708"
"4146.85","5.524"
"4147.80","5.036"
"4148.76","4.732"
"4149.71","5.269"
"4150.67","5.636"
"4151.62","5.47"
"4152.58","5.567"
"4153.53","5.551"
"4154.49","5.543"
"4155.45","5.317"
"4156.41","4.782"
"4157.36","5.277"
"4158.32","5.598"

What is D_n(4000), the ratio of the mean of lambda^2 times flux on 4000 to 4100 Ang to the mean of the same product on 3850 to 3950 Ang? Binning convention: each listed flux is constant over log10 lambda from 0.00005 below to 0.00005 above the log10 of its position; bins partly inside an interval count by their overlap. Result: 1.95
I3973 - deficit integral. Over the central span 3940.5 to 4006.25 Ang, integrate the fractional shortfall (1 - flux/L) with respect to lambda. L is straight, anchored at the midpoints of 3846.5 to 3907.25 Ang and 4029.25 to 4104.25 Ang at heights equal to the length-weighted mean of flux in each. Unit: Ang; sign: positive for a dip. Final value 5.5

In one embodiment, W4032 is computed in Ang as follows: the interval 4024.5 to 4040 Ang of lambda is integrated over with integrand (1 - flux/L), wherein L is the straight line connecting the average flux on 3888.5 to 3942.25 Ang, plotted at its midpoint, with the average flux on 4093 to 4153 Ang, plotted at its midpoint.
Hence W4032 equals -3.9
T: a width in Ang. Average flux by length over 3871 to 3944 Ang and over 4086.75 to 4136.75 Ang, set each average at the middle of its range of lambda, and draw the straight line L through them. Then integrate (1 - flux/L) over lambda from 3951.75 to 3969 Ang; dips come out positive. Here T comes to 2.8 Ang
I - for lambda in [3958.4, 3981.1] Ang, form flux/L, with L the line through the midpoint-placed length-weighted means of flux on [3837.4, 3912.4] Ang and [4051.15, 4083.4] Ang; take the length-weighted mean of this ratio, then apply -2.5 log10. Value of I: 0.401 mag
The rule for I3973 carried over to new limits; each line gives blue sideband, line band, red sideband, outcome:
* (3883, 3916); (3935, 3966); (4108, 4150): 6.8 Ang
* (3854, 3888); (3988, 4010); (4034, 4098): -3.7 Ang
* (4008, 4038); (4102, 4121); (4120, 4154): -0.4 Ang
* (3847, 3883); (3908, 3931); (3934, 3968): -2.9 Ang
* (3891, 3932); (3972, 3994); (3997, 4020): 2.9 Ang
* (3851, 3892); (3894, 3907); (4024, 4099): -3.1 Ang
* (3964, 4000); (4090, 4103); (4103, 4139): -0.2 Ang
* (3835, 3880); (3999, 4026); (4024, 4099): -3.9 Ang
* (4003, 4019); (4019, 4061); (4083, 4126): 1.0 Ang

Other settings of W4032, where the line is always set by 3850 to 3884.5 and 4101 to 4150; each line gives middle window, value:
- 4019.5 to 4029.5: -2.6 Ang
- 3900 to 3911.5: -3.5 Ang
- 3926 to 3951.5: 6.9 Ang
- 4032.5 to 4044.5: -3.4 Ang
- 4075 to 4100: -2.8 Ang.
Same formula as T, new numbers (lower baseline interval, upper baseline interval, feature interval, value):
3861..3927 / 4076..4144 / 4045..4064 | -1.92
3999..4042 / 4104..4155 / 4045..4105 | 0.15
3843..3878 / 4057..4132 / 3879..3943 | 5.44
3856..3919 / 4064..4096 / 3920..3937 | 6.74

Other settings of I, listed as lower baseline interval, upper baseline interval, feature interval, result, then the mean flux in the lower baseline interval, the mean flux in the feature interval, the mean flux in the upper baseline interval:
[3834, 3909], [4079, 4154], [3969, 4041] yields -0.171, 3.14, 5.22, 5.53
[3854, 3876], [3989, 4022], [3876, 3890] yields 0.166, 2.93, 2.82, 5.64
